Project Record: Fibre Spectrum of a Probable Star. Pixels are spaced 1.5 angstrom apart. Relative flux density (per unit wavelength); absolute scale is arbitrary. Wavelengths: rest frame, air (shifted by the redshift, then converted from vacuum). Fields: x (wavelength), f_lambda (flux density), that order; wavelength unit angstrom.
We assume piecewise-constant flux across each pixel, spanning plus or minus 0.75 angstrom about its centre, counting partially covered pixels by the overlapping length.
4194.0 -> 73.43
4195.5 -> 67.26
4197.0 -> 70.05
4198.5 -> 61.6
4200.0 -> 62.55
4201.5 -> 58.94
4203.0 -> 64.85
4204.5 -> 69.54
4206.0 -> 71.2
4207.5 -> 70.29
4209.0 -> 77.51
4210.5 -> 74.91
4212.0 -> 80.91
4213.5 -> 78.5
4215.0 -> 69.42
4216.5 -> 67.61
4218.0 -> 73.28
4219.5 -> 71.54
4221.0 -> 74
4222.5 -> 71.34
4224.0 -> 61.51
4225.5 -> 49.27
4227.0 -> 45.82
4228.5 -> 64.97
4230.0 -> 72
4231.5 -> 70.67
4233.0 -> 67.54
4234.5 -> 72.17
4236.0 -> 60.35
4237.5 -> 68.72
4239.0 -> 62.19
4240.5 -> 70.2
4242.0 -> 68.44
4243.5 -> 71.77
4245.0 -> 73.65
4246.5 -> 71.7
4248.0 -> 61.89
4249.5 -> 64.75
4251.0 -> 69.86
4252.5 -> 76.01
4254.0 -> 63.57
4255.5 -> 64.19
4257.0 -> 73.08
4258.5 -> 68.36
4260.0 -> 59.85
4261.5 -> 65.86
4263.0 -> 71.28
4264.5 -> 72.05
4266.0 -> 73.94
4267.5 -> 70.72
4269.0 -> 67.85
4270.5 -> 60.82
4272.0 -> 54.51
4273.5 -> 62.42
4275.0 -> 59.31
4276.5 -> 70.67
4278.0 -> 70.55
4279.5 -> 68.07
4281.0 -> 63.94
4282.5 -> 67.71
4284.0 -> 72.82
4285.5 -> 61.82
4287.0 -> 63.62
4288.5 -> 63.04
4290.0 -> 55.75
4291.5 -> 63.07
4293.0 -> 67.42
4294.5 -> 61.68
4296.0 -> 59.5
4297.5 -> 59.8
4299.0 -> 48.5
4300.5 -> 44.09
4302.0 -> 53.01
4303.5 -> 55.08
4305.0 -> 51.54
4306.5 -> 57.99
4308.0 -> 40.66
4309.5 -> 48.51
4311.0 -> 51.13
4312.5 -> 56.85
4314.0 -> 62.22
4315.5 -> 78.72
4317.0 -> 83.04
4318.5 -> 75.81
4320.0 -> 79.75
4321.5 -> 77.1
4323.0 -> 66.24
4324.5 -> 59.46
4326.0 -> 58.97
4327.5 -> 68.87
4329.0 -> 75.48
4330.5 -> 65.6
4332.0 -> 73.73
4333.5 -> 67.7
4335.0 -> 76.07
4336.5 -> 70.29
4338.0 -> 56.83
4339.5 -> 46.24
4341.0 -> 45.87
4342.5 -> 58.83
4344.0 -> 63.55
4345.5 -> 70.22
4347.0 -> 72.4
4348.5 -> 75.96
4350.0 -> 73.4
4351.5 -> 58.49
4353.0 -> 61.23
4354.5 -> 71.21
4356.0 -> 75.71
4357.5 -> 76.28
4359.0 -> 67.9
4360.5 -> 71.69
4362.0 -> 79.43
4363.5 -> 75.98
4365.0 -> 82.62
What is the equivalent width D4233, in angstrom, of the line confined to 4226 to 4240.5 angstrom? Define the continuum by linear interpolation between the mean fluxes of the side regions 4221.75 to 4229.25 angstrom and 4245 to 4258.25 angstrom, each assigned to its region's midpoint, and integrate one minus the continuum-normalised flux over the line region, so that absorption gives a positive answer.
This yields -0.8 angstrom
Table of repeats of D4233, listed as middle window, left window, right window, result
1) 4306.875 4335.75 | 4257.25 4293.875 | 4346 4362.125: 1.0 angstrom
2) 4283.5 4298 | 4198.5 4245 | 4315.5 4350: 1.1 angstrom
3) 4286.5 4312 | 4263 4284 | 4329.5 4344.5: 3.8 angstrom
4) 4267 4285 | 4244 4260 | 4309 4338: 0.7 angstrom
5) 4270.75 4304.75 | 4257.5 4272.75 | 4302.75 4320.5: 1.7 angstrom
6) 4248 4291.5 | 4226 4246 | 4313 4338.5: 1.2 angstrom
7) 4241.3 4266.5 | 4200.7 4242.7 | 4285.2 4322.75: -1.4 angstrom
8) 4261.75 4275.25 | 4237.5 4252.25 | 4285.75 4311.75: -0.7 angstrom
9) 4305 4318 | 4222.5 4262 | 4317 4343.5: 1.3 angstrom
